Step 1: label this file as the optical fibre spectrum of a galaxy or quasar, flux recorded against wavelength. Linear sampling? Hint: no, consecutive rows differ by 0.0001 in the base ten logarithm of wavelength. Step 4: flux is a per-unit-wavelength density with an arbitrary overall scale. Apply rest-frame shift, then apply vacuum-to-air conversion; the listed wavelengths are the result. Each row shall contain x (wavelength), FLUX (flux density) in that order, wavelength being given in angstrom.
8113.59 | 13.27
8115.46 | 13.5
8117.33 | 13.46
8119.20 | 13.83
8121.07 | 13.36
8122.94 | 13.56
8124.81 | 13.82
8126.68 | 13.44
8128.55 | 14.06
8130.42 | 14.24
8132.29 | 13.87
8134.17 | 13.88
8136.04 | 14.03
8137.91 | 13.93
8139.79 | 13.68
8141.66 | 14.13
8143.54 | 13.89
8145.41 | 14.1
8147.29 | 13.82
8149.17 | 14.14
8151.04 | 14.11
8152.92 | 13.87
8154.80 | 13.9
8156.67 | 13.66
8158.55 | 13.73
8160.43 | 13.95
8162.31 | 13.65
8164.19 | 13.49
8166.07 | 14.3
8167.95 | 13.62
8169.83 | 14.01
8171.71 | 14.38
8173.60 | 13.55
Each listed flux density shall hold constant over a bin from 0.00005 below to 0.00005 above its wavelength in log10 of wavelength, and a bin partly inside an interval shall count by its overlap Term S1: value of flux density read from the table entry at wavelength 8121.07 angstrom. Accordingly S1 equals 13.36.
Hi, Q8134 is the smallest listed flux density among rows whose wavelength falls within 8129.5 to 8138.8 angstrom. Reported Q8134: 13.87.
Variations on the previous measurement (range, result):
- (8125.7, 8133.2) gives 13.44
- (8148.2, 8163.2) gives 13.65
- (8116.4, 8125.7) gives 13.36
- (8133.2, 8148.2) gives 13.68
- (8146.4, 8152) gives 13.82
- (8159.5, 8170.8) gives 13.49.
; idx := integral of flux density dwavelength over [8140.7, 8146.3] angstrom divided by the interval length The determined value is 14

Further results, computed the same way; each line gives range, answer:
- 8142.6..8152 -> 14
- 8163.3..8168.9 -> 13.8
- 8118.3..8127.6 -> 13.6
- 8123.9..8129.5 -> 13.8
